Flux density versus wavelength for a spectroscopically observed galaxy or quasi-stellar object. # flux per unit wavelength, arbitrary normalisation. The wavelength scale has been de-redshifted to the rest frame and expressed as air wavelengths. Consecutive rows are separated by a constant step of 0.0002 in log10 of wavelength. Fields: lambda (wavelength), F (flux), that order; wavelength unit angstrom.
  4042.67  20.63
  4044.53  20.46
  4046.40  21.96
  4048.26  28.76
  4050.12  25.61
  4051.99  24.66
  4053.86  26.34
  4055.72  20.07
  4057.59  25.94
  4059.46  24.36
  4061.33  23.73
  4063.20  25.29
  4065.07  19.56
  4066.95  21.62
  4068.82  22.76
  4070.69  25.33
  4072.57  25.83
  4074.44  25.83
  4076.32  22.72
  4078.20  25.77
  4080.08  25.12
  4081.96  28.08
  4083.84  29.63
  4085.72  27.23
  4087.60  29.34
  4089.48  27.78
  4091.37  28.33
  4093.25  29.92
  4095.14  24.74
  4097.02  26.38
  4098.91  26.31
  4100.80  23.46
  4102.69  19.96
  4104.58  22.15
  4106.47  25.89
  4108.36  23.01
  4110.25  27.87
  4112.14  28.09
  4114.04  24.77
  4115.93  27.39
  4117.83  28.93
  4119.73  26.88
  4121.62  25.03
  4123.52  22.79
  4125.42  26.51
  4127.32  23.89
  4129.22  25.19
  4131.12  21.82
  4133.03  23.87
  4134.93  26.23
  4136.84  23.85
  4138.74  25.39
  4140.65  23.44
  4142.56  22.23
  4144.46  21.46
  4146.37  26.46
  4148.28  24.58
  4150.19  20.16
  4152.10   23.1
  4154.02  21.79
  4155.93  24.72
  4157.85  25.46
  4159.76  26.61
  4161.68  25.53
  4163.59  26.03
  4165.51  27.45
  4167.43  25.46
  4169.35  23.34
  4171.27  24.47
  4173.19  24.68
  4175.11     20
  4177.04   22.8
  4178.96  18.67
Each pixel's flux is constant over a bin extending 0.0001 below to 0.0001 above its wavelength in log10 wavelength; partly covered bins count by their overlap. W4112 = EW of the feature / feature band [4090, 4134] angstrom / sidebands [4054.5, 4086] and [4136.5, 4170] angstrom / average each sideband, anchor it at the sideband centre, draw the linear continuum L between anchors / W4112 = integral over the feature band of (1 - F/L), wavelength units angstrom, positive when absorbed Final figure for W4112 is -1.7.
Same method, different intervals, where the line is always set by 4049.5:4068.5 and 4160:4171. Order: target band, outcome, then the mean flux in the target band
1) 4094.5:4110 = 0.18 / 24.2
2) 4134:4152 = 1.03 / 23.7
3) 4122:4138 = 0.39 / 24.3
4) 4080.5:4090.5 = -1.71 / 28.2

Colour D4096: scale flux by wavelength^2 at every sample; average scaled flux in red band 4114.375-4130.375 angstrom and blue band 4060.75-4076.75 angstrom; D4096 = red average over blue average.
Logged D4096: 1.12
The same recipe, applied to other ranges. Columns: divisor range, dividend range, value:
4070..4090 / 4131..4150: 0.92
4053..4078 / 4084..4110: 1.10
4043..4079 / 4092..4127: 1.09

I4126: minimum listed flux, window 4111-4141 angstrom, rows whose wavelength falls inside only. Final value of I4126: 21.82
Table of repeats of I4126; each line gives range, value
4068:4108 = 19.96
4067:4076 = 22.76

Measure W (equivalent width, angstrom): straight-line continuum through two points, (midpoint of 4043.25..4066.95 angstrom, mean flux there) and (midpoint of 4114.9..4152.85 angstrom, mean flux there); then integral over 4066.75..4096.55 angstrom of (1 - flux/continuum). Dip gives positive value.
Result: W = -2.95 angstrom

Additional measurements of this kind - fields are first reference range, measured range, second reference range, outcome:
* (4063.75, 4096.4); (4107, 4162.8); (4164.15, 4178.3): 0.0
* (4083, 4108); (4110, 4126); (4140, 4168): -0.6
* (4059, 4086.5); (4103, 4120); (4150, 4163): -0.9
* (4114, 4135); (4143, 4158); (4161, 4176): 0.9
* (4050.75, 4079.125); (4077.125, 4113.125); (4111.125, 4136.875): -2.2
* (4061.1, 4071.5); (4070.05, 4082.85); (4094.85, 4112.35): -1.1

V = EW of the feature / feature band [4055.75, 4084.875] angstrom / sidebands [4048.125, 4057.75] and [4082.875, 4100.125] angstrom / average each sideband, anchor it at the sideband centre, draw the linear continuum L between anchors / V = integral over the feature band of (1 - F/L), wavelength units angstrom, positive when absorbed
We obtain 1.7 angstrom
